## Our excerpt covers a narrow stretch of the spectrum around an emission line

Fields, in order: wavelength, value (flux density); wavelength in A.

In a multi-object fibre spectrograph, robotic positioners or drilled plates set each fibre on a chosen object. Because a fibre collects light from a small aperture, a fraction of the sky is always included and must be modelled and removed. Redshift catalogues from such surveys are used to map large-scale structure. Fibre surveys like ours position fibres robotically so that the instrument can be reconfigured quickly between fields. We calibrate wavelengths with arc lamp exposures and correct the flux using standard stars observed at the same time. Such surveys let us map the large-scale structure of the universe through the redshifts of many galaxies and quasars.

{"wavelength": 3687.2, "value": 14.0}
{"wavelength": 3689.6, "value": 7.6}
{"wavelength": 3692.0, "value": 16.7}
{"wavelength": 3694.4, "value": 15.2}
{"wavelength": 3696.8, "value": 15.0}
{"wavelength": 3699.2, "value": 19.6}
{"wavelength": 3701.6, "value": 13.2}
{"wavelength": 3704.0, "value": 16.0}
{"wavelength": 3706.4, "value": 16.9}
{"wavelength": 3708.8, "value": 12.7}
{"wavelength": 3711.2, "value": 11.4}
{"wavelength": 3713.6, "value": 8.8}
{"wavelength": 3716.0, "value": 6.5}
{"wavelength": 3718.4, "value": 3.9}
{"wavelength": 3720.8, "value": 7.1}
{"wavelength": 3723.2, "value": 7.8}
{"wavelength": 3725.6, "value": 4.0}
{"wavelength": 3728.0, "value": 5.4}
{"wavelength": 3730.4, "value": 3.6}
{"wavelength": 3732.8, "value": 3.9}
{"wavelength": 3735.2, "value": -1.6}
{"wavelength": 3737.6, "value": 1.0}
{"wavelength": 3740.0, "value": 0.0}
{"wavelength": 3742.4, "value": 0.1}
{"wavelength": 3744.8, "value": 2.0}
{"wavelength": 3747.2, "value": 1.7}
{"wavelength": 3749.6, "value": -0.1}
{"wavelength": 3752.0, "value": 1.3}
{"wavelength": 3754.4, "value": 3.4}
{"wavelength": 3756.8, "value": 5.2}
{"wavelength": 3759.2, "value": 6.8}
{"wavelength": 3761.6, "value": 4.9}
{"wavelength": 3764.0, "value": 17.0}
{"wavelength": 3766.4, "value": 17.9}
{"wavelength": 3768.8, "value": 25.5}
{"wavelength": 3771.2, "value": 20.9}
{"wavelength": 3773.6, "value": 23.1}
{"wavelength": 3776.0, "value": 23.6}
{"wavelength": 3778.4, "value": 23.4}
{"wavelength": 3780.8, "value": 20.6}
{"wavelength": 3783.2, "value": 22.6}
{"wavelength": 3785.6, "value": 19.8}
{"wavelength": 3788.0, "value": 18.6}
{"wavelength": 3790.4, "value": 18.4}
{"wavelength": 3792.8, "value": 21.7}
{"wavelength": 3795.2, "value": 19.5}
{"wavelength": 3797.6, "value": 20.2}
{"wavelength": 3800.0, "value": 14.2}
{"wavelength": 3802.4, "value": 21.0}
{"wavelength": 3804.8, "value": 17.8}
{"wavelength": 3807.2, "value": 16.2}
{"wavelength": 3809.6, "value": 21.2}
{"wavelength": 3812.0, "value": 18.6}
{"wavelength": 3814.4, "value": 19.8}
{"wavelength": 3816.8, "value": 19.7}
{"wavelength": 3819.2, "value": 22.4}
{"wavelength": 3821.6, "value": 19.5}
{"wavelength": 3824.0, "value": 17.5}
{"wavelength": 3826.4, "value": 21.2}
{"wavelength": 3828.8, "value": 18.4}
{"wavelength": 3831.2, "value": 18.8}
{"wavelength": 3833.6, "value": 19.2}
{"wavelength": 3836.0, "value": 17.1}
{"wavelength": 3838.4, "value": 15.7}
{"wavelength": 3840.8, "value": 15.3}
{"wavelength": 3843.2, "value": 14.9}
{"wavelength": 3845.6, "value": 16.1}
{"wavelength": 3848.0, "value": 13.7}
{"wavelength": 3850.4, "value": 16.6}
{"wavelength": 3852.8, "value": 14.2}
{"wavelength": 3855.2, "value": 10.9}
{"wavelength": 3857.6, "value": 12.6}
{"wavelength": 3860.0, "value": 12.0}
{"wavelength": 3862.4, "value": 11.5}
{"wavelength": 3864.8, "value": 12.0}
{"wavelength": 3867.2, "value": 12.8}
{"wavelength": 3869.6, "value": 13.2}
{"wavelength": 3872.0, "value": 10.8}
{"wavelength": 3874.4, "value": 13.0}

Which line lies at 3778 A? Lyman alpha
